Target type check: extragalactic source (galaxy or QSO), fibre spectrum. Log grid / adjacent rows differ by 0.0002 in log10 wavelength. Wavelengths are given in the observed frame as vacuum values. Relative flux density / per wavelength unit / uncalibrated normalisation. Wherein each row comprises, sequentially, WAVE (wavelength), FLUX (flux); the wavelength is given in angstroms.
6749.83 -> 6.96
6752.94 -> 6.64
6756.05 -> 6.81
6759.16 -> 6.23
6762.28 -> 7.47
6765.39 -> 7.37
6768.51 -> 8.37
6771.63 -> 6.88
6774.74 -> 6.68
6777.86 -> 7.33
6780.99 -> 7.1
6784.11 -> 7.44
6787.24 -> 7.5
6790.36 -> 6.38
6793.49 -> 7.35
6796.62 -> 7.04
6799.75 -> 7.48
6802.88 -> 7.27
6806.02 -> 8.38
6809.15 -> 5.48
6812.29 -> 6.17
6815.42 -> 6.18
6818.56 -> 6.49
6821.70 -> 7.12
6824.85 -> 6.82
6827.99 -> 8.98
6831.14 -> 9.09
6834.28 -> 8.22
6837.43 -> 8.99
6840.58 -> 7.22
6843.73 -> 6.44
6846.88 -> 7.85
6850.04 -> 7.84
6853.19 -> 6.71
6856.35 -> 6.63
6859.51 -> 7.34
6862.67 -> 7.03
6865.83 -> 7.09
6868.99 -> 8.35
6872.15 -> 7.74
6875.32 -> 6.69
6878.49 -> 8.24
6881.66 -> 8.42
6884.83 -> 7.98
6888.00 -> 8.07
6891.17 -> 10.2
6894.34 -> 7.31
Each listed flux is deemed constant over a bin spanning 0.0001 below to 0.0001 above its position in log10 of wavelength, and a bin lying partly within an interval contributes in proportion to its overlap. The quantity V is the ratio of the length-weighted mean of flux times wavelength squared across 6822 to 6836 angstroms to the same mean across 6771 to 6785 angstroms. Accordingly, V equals 1.17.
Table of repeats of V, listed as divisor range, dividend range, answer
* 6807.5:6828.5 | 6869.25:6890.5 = 1.22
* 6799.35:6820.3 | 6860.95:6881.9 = 1.15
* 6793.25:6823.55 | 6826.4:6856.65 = 1.15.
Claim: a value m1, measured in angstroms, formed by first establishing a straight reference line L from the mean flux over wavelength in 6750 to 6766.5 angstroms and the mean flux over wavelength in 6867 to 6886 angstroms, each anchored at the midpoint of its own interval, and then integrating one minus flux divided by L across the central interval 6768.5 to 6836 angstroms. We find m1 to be 0.22 angstroms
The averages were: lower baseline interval 6.9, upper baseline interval 7.88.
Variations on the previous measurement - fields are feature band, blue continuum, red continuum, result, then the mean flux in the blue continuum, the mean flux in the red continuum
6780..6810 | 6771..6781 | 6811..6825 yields -1.7 angstroms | 6.99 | 6.54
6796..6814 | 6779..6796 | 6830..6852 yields 1.1 angstroms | 7.15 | 7.91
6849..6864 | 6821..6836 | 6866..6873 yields 1.6 angstroms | 8.11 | 7.89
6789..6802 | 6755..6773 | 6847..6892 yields 0.5 angstroms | 7.2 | 7.7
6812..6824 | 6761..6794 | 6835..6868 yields 1.3 angstroms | 7.26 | 7.36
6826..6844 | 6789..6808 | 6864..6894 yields -1.5 angstroms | 7.29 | 8.05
